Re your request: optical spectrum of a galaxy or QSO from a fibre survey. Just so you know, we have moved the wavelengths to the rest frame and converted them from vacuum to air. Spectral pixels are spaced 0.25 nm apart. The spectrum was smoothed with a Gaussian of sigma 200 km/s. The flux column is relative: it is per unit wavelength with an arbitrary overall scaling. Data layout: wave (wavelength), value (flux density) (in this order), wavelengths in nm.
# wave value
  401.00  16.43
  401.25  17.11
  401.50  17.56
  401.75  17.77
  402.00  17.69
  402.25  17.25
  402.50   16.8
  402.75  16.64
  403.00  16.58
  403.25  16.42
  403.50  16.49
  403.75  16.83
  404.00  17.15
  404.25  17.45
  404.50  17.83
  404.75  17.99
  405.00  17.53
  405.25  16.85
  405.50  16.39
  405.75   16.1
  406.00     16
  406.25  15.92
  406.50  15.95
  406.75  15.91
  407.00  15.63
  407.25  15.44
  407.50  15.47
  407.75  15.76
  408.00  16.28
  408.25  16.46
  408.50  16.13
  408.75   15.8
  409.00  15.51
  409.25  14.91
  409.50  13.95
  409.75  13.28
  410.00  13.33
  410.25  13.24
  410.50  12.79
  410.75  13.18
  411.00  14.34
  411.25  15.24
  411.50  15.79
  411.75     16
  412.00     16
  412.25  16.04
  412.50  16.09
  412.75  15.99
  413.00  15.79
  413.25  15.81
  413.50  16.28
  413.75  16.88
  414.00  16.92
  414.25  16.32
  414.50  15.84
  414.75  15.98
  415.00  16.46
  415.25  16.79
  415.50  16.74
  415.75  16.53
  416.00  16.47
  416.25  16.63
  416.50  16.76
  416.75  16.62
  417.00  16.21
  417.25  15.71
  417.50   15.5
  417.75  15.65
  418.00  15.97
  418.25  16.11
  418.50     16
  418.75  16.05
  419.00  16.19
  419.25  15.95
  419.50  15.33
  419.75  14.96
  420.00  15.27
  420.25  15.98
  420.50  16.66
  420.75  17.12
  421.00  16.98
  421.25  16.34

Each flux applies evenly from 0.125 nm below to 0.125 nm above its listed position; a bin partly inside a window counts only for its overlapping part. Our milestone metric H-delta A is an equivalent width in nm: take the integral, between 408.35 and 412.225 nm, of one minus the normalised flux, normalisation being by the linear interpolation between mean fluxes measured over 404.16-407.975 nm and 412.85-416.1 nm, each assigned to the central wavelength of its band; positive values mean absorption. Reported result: 0.40 nm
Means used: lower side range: 16.4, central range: 14.7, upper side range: 16.4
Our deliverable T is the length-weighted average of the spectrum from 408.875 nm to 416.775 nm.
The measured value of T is 15.6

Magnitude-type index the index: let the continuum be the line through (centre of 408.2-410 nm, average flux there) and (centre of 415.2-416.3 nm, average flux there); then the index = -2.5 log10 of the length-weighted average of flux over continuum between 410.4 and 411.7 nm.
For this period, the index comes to 0.077 mag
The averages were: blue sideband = 15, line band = 14.4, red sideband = 16.6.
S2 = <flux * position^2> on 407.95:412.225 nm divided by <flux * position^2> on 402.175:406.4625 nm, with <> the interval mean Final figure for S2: 0.9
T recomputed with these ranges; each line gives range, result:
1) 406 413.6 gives 15.3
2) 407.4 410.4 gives 15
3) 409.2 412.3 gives 14.4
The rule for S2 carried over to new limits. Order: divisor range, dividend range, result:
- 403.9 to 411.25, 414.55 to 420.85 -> 1.09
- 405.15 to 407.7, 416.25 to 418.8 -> 1.06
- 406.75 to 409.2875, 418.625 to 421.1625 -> 1.08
